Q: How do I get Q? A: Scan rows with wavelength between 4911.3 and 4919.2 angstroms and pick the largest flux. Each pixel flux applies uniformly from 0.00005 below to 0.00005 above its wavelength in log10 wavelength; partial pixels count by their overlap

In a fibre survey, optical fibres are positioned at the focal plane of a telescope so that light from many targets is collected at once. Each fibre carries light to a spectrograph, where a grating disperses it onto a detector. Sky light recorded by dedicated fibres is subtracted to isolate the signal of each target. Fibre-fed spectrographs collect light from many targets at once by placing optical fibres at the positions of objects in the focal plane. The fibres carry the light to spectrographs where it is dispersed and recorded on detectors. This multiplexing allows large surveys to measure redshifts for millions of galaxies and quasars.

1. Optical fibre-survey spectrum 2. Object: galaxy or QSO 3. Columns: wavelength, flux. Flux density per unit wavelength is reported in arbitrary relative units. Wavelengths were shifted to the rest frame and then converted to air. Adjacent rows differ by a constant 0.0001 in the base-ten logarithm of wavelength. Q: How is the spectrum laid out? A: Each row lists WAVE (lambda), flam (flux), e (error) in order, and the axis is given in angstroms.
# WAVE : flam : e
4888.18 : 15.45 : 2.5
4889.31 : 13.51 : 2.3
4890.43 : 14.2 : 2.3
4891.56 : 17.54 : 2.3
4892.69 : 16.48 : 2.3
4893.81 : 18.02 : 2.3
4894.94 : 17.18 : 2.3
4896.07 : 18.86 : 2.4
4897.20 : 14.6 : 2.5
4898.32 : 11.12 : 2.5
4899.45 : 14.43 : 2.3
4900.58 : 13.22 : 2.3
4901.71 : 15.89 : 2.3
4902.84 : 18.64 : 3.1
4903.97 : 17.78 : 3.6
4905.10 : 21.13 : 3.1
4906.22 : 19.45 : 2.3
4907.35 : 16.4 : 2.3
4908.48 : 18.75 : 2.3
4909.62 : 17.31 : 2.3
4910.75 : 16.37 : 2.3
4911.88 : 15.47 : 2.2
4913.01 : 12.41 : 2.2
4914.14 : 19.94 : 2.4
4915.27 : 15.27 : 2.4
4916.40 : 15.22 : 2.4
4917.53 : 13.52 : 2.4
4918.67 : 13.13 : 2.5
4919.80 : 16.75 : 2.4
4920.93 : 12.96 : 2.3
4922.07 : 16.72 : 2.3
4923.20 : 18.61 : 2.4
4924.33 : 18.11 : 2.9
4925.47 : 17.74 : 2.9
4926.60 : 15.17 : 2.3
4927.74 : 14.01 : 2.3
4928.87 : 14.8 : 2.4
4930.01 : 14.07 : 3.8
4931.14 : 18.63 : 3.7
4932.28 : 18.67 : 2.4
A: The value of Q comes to 19.94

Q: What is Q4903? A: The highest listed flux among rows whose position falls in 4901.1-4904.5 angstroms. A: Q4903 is 18.64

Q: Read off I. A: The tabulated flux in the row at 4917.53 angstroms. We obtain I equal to 13.52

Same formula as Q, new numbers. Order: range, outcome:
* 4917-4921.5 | 16.75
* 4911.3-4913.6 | 15.47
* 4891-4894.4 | 18.02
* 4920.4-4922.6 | 16.72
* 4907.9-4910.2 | 18.75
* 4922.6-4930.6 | 18.61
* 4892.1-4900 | 18.86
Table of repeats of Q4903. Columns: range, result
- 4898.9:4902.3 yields 15.89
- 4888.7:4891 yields 14.2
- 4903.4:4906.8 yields 21.13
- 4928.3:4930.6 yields 14.8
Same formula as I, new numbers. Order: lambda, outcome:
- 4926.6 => 15.17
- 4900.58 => 13.22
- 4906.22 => 19.45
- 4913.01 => 12.41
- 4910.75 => 16.37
